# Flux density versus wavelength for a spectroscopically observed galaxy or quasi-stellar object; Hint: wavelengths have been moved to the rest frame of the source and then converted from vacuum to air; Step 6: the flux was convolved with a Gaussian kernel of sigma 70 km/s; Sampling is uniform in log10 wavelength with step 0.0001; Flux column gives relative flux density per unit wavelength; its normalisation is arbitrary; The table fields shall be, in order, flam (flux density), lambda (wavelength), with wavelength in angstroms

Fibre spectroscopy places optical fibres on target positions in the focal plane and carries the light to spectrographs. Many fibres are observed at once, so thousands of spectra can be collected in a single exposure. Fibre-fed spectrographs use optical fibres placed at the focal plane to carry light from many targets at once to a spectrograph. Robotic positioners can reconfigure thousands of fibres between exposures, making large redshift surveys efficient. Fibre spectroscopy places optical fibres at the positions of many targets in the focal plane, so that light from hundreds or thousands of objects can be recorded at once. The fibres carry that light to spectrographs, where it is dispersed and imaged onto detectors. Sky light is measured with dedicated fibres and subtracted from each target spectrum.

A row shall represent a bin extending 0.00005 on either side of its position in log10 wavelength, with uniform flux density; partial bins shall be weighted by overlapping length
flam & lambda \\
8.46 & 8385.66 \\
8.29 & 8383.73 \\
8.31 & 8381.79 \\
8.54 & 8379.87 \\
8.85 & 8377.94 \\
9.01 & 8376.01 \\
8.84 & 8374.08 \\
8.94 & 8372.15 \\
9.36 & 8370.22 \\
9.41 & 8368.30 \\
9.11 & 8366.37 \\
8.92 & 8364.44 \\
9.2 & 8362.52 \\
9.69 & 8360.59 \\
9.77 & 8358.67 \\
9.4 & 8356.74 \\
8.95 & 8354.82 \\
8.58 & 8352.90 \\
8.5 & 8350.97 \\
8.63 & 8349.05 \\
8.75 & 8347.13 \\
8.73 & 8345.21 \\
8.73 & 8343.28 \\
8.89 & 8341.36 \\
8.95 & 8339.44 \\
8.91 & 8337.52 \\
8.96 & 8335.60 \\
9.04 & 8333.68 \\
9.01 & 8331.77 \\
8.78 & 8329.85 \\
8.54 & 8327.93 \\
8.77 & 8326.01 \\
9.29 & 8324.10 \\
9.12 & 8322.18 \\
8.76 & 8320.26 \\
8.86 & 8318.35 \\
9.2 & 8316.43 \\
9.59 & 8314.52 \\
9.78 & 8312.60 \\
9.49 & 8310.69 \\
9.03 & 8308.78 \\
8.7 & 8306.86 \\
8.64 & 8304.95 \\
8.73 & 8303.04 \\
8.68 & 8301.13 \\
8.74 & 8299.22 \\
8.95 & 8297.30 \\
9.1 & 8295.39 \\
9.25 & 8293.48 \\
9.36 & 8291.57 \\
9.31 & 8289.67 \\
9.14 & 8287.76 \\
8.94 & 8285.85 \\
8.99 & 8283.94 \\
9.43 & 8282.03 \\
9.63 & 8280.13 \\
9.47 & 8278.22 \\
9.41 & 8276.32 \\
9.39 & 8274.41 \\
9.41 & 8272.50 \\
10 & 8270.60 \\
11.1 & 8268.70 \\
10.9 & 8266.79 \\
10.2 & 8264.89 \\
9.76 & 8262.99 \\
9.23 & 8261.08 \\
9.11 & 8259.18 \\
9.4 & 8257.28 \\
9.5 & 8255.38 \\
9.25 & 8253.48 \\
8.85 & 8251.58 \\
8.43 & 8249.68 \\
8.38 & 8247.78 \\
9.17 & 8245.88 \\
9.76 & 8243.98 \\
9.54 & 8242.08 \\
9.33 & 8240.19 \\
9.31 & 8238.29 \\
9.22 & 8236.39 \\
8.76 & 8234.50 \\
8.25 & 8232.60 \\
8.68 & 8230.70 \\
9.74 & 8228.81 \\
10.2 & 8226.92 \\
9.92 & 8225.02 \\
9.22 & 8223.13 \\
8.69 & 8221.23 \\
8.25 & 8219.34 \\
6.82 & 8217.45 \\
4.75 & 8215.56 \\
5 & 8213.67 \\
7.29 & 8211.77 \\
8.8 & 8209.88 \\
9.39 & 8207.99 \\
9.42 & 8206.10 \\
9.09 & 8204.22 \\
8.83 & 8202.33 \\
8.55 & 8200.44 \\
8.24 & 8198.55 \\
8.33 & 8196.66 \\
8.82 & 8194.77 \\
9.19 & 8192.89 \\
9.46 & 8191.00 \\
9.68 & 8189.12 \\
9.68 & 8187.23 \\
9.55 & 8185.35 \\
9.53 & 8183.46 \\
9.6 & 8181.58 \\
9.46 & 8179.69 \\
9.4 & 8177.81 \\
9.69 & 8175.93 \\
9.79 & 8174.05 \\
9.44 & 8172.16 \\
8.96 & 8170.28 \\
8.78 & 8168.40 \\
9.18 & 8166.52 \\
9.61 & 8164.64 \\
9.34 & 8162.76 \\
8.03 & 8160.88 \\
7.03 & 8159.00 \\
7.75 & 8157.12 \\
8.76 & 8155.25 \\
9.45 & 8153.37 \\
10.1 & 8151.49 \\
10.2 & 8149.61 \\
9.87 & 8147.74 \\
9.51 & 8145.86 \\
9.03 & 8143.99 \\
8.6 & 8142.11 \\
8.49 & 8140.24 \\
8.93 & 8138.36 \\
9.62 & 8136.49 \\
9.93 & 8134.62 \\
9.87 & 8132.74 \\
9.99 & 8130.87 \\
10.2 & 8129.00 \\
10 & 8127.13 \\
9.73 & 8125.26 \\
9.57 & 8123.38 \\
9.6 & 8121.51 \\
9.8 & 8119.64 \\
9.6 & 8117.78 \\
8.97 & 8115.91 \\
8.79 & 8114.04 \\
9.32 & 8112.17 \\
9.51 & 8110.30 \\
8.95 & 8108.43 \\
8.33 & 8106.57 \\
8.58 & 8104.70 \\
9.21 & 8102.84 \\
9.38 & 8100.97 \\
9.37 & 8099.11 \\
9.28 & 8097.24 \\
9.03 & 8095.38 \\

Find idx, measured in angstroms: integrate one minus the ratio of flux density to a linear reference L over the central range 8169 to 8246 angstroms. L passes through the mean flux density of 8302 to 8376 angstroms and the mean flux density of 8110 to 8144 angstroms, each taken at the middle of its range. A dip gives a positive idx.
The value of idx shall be 3.3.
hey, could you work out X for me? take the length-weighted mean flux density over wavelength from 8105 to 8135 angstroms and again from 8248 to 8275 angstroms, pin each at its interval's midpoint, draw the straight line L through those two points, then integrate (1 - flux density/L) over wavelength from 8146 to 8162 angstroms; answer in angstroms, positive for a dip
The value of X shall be 1.0 angstroms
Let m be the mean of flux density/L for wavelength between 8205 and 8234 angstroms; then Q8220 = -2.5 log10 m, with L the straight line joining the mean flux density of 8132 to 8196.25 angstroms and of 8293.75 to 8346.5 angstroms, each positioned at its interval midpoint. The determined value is 0.103 mag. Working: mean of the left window 9.24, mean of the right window 8.96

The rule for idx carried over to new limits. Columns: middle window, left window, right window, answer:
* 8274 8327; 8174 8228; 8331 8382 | -1.4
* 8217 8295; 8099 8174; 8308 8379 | -1.5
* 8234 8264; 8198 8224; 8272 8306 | -2.2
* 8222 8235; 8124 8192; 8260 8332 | 0.1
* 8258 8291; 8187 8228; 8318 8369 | -3.3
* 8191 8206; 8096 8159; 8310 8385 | 0.6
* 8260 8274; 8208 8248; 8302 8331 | -2.1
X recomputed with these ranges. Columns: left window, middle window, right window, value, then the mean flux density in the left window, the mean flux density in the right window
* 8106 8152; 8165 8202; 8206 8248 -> -1.0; 9.46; 8.59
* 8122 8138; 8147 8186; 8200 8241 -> 0.3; 9.82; 8.52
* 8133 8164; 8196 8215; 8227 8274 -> 2.1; 9.06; 9.4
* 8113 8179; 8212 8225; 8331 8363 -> 2.6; 9.3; 8.98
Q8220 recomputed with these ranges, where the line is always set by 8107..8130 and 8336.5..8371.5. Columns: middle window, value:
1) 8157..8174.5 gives 0.069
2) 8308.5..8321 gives -0.020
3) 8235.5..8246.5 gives -0.018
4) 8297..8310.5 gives 0.038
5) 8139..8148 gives 0.047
